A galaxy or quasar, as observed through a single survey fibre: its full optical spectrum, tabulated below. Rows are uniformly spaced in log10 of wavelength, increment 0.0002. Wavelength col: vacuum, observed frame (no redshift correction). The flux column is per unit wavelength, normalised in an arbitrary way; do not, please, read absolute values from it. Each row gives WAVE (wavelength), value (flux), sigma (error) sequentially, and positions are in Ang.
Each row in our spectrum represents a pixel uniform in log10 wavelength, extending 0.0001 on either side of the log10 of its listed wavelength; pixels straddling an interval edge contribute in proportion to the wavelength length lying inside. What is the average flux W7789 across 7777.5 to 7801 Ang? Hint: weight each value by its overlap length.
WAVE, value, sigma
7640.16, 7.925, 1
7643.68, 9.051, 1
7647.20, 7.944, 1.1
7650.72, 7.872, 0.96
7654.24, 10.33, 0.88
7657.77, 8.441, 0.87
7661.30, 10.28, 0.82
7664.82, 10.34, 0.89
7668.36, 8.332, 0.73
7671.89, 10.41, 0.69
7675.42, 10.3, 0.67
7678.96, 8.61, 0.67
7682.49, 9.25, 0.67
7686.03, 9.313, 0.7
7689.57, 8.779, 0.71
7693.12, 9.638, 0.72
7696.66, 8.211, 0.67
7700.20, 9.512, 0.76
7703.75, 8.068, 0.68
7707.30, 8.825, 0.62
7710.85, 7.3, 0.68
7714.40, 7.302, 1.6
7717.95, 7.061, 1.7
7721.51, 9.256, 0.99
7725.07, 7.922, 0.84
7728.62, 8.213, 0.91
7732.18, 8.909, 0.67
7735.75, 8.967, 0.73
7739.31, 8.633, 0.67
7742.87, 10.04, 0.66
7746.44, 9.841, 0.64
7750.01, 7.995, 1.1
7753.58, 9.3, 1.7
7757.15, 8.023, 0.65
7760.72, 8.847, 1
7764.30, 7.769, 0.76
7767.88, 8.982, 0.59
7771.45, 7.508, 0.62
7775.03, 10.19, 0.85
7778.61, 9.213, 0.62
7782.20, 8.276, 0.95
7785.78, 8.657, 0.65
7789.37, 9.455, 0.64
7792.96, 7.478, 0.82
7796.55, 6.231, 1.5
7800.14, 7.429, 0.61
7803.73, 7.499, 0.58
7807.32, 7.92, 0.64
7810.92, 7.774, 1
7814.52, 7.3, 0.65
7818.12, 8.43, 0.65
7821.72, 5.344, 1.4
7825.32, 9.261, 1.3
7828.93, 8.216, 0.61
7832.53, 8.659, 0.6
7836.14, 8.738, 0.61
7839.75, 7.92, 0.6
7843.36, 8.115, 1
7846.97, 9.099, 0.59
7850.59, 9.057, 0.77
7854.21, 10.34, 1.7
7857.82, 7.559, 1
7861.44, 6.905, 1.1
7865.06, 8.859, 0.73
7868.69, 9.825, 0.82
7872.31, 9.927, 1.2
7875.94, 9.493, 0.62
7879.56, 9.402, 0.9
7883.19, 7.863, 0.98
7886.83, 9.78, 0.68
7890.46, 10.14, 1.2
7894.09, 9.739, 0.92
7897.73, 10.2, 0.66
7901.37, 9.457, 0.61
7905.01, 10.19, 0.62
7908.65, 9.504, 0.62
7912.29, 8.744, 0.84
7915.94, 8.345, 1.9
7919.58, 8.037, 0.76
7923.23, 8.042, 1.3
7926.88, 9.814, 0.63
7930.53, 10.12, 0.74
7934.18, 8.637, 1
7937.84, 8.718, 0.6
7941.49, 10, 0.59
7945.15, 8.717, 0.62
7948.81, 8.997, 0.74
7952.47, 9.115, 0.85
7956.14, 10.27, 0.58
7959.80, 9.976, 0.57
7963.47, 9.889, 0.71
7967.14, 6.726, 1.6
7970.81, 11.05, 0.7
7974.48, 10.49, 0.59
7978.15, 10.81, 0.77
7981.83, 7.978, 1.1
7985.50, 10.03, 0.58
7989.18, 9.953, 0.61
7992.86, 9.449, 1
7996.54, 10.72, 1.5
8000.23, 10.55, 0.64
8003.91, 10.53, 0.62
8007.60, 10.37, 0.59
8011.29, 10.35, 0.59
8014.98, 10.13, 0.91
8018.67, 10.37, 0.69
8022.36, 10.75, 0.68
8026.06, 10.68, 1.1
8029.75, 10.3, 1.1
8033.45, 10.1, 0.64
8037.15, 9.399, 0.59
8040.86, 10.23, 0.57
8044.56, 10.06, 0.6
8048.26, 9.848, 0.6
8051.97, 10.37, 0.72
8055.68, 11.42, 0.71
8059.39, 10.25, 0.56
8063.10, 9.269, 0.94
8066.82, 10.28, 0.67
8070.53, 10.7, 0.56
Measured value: 8.1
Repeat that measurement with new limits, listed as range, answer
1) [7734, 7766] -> 8.83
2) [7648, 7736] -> 8.84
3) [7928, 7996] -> 9.52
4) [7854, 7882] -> 8.94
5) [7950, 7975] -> 9.58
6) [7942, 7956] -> 9.2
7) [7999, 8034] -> 10.4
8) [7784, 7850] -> 7.99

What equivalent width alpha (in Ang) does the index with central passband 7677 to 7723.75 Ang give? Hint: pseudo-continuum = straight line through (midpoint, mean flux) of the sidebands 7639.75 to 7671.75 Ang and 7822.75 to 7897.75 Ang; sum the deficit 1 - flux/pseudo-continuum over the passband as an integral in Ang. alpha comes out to 2.5 Ang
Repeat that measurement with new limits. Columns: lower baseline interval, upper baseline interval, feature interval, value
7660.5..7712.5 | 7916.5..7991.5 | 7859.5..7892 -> 0.59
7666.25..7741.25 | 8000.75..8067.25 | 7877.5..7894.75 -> 0.38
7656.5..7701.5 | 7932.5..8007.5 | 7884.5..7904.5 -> -0.55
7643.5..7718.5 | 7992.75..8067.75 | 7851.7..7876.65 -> 1.70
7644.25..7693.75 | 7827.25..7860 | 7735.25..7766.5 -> 0.49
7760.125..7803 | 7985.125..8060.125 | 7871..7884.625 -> -0.13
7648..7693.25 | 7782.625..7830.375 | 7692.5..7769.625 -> 0.68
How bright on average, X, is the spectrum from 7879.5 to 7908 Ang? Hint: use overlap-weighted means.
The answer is 9.6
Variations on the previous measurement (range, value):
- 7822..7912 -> 9.03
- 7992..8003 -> 10.3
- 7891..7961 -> 9.31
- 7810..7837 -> 7.94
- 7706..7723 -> 7.9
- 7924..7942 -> 9.34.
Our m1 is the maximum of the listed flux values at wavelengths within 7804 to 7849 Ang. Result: 9.261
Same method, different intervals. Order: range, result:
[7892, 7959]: 10.27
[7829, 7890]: 10.34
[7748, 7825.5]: 10.19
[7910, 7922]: 8.744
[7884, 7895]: 10.14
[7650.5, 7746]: 10.41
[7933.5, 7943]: 10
